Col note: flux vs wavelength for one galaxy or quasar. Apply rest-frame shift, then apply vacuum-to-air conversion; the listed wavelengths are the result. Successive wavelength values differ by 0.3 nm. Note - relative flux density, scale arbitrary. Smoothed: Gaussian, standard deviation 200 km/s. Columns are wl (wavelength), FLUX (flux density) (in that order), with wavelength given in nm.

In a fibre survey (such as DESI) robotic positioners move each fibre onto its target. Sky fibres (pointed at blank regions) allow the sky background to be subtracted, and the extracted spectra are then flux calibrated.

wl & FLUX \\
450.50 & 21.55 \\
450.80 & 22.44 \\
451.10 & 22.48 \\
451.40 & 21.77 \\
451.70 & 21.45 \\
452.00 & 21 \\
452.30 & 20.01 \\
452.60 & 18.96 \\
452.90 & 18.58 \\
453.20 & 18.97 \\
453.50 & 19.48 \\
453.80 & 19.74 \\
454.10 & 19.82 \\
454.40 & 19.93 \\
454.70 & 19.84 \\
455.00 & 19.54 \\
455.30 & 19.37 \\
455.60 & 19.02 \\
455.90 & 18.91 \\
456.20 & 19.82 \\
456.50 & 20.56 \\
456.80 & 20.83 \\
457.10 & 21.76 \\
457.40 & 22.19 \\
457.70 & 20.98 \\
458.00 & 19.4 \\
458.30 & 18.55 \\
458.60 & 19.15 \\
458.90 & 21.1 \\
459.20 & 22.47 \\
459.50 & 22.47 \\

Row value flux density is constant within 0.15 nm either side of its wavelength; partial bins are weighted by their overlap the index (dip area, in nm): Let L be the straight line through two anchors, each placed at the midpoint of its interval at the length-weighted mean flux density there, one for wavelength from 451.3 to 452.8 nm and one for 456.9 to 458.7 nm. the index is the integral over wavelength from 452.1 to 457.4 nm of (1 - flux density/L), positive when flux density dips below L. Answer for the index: 0.17 nm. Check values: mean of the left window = 20.5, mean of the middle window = 19.8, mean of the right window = 20.4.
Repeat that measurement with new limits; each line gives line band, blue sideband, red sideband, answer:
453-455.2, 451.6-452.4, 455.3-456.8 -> 0.07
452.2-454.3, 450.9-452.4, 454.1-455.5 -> 0.12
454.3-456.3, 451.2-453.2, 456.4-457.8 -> 0.14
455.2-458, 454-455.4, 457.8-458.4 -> -0.14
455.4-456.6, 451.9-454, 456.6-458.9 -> 0.03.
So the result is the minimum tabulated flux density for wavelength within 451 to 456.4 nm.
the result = 18.58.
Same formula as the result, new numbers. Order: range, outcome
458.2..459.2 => 18.55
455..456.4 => 18.91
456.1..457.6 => 19.82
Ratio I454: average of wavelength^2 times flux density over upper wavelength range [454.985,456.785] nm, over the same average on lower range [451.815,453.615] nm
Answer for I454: 1.02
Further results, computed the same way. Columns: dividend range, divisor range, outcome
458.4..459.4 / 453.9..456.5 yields 1.08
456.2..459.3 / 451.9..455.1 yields 1.07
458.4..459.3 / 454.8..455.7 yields 1.09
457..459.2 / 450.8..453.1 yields 1.02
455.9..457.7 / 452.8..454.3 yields 1.09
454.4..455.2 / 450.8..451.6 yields 0.90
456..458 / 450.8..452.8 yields 1.02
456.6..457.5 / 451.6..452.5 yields 1.06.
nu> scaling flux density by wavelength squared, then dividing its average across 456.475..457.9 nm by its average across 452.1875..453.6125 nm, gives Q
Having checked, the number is 1.1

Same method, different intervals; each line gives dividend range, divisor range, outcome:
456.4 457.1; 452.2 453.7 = 1.11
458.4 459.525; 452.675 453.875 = 1.13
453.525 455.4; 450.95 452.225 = 0.92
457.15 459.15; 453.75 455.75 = 1.06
